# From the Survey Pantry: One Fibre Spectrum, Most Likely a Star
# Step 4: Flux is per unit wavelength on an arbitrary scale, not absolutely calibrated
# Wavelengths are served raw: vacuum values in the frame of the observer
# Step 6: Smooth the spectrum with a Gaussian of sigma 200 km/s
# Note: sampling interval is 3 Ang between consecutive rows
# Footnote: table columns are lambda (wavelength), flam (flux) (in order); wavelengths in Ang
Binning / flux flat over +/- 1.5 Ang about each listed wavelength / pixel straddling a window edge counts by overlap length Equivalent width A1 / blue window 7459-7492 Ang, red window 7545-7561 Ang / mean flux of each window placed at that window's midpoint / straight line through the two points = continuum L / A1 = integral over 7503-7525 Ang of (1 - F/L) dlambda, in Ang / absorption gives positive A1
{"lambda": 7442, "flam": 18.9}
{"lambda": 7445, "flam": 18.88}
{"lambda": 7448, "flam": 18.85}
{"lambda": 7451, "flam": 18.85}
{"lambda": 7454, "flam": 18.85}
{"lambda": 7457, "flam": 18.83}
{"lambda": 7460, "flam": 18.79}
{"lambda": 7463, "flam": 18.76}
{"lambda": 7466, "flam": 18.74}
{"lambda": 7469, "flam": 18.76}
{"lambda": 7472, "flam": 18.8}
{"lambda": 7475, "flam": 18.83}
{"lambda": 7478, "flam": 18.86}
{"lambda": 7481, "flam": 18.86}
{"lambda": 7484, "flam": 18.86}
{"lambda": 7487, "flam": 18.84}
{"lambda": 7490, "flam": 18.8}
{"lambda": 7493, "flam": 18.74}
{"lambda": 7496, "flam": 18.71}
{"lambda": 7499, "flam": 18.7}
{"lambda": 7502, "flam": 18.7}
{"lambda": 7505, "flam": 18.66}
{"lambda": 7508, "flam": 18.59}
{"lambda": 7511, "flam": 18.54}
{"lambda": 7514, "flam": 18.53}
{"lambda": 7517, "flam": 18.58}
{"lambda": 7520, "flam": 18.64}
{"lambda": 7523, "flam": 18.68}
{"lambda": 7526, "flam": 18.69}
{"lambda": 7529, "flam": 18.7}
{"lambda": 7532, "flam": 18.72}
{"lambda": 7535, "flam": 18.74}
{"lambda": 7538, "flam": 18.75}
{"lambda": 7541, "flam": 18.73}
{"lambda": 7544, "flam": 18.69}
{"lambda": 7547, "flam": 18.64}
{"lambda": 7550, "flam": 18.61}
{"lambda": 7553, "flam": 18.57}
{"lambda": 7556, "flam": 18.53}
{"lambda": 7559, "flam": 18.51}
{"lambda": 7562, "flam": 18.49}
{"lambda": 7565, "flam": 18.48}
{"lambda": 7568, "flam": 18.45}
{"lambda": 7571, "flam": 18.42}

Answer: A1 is 0.10 Ang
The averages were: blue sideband 18.8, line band 18.6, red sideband 18.6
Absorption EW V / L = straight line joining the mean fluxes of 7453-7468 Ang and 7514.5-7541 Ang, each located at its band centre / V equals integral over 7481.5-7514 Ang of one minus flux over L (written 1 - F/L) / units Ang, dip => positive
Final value 0.0 Ang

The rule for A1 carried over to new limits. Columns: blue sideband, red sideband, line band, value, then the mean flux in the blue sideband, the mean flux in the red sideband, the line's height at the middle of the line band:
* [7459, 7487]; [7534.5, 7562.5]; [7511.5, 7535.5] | 0.0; 18.8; 18.6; 18.7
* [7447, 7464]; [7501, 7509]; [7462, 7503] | -0.1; 18.8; 18.7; 18.7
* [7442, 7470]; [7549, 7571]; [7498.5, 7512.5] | 0.0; 18.8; 18.5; 18.7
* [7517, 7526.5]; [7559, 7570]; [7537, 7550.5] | -0.1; 18.7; 18.5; 18.6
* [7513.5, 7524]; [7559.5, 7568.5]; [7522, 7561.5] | -0.2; 18.6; 18.5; 18.5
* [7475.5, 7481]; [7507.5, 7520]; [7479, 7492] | 0.0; 18.9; 18.6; 18.8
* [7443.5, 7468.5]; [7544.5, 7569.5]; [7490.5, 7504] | 0.0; 18.8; 18.5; 18.7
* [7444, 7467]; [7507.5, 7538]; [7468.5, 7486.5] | -0.1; 18.8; 18.6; 18.8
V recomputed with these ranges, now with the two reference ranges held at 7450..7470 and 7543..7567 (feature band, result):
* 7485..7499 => -0.04 Ang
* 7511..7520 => 0.04 Ang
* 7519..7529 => -0.02 Ang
